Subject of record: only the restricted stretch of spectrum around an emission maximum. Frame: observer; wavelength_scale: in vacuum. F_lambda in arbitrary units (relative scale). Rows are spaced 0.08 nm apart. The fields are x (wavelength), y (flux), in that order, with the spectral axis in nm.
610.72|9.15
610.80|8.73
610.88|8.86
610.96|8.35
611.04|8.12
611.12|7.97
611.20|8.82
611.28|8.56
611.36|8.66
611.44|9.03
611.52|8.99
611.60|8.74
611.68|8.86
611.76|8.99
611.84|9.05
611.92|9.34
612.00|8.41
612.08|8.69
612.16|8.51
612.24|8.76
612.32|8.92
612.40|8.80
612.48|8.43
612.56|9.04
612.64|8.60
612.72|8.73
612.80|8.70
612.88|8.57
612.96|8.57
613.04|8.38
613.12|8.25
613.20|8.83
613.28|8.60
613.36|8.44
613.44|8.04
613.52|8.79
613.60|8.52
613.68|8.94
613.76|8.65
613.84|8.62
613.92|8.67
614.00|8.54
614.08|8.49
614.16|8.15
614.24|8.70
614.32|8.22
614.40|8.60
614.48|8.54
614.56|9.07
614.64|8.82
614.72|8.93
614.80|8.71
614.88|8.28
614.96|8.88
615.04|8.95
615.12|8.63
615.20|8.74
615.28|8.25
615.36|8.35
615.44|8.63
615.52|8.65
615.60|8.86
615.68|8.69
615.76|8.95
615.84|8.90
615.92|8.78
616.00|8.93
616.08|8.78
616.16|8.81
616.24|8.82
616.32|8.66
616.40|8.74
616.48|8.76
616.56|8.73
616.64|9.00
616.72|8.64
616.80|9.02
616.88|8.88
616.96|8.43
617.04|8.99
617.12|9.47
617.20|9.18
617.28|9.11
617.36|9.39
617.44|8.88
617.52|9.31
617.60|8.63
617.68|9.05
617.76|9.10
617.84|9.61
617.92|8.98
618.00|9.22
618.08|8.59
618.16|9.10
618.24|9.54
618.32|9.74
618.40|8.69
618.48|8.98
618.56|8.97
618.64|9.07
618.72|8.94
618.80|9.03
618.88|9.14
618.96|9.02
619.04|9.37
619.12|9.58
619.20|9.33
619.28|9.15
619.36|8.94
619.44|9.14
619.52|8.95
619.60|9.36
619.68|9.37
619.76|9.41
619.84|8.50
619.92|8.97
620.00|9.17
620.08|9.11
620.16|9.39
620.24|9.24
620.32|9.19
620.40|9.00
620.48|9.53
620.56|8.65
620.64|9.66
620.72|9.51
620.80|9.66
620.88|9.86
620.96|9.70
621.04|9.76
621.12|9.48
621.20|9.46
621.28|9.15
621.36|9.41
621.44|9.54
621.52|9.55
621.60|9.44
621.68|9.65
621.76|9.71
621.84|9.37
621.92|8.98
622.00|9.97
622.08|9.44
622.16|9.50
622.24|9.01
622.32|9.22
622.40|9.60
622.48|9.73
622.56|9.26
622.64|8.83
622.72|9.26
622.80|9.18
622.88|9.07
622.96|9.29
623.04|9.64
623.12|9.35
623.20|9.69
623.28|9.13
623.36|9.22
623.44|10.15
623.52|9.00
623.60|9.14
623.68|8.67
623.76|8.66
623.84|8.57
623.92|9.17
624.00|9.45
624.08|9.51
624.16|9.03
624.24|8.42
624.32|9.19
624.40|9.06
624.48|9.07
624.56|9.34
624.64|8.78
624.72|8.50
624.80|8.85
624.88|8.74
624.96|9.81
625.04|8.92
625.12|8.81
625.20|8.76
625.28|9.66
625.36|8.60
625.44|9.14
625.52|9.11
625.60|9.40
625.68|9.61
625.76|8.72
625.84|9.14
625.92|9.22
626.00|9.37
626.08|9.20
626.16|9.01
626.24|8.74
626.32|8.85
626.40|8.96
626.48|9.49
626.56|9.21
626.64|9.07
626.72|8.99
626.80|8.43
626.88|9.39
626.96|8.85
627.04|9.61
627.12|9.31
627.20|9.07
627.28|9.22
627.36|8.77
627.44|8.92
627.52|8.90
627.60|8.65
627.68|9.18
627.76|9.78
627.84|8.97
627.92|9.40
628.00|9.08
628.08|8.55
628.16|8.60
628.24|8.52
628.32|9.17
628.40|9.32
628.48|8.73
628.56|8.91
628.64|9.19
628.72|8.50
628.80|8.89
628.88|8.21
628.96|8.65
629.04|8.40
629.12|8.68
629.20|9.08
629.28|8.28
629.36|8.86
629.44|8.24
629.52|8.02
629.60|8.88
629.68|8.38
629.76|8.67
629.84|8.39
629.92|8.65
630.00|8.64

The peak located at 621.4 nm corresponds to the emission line C III] 1909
